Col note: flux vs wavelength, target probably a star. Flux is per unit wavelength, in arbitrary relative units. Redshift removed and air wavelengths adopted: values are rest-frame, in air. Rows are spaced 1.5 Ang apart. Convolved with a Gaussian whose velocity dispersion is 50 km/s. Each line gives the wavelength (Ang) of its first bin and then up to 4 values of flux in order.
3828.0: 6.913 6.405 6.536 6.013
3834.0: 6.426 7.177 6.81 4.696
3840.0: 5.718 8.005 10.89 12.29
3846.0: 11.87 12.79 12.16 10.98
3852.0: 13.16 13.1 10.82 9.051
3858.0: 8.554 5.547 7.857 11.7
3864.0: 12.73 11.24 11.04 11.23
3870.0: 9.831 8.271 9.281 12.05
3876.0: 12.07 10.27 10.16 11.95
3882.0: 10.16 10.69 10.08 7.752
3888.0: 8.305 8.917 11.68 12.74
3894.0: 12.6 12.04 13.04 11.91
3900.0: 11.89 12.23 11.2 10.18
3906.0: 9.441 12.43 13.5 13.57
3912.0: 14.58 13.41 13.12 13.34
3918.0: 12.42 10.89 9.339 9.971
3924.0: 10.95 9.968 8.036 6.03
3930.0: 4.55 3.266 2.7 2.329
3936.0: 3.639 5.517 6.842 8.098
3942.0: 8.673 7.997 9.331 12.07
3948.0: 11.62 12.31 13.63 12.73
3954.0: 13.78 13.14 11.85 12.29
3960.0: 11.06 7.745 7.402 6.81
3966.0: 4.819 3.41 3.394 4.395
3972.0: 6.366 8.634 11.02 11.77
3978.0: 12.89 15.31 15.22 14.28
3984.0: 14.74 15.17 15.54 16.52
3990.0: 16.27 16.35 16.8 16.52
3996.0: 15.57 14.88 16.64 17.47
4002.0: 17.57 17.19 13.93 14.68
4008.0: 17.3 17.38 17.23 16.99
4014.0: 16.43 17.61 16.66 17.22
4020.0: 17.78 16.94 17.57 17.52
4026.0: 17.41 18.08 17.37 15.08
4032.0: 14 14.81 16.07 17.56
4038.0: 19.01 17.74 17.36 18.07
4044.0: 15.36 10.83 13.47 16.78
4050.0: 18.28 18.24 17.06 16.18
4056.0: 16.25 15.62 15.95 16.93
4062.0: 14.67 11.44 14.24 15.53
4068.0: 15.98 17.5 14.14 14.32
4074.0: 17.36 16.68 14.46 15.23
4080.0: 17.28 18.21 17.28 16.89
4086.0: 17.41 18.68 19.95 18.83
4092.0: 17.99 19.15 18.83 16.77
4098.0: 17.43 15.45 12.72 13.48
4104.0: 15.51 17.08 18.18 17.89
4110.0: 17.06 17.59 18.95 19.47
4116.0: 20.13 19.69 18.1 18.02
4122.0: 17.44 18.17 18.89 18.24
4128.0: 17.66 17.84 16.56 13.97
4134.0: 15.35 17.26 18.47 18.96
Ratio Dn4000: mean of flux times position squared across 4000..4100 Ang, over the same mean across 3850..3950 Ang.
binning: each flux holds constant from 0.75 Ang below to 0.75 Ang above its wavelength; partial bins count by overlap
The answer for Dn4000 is 1.78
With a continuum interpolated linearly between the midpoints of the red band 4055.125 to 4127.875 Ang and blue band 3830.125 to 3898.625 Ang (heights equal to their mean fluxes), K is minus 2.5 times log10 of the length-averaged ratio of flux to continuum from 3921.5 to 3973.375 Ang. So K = 0.47 mag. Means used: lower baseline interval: 10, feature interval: 8.15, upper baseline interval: 16.9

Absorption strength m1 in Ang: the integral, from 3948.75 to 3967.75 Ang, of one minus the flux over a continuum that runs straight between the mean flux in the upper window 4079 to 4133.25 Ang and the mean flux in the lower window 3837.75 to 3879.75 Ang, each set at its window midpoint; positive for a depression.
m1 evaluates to 4.19 Ang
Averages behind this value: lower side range 10.3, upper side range 17.6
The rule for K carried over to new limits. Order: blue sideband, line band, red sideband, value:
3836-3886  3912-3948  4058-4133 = 0.376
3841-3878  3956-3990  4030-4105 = 0.284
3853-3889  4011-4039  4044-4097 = -0.133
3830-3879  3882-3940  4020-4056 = 0.181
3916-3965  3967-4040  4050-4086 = -0.191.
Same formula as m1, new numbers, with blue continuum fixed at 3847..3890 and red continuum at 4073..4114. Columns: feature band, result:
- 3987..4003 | -2.54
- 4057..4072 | 0.99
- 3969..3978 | 3.44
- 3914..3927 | 0.91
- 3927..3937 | 6.64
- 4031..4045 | -0.96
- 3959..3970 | 5.62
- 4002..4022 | -2.80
